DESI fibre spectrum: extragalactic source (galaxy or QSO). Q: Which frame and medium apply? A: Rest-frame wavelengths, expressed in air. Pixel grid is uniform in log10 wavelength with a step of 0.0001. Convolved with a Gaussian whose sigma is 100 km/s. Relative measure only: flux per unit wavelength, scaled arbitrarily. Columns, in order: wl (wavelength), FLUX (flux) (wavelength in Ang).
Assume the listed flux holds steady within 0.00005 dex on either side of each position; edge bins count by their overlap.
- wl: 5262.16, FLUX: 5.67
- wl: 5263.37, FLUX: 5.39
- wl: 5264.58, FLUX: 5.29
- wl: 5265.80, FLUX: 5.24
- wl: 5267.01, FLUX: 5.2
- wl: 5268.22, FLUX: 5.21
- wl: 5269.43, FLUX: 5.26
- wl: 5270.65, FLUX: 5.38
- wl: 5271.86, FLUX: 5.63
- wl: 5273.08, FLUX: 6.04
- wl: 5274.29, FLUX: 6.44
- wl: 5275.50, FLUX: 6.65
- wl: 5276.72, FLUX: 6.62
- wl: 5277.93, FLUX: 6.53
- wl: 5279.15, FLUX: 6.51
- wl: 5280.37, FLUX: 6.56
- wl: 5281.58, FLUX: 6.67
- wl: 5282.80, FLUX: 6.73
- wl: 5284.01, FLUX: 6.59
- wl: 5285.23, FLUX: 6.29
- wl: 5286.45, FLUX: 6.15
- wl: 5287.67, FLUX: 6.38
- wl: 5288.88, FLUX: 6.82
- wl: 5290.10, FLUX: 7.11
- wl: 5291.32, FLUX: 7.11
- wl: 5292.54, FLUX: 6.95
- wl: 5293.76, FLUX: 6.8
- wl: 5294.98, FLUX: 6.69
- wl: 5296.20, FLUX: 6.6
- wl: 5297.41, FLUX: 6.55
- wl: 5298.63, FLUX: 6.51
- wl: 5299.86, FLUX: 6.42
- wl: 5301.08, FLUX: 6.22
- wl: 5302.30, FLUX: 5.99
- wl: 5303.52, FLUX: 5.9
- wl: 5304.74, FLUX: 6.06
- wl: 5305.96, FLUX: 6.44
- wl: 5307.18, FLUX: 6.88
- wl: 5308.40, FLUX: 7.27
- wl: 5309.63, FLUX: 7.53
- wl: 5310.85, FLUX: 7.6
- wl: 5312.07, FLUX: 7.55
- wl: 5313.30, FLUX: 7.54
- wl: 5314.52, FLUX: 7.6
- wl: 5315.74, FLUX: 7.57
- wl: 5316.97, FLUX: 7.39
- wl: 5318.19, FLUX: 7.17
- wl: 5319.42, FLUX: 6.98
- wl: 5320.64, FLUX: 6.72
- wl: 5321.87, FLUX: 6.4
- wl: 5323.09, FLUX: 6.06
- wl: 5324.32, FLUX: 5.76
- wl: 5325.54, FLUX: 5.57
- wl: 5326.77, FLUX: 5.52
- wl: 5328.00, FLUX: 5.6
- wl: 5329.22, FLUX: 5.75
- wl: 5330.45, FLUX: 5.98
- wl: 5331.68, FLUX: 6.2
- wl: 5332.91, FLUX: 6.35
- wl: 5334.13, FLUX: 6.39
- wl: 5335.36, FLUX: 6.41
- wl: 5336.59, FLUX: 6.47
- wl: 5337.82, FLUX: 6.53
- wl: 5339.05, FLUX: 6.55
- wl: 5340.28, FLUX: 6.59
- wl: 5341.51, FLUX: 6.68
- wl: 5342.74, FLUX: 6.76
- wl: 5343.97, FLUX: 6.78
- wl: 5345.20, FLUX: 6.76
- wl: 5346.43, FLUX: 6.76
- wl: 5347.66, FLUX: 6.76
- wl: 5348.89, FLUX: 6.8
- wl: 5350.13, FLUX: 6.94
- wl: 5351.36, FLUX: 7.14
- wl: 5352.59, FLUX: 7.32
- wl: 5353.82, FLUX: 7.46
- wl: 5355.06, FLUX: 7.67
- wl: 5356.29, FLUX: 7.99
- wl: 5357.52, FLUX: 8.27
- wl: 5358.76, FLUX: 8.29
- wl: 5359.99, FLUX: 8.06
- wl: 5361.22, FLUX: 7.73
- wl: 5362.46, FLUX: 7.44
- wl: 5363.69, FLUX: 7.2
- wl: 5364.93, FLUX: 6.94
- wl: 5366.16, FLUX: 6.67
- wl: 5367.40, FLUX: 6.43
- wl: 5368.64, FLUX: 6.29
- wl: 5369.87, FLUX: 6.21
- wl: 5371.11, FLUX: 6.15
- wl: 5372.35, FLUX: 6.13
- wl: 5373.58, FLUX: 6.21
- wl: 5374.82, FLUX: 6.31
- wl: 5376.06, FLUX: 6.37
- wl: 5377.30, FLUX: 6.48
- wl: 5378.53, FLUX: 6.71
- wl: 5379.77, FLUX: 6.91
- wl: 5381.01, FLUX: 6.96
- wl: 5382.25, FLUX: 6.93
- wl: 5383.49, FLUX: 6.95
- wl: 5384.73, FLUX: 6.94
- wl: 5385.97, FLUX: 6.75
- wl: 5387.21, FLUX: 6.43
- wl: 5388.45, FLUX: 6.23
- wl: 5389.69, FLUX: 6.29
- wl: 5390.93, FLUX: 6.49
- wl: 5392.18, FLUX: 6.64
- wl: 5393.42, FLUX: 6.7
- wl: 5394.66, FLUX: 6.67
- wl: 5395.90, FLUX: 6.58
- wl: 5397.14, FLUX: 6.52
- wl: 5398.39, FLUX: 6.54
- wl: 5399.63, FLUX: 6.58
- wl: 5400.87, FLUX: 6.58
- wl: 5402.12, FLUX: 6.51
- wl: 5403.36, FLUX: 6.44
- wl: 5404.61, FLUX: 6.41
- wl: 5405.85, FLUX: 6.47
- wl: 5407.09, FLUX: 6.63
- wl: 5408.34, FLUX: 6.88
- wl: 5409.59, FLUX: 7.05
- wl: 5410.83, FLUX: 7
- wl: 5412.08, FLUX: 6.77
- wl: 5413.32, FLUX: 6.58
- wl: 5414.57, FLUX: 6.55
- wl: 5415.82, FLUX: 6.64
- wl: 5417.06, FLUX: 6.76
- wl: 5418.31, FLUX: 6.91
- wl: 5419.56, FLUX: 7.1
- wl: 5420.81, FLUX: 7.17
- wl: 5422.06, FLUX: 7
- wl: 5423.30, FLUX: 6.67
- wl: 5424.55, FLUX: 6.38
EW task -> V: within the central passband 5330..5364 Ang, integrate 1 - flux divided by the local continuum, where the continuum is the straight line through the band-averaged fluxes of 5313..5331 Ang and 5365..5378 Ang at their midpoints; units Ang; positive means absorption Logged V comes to -3.1 Ang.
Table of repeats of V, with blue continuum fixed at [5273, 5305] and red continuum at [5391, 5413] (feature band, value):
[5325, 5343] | 1.0 Ang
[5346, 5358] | -1.3 Ang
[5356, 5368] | -1.6 Ang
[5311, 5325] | -0.9 Ang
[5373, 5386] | -0.1 Ang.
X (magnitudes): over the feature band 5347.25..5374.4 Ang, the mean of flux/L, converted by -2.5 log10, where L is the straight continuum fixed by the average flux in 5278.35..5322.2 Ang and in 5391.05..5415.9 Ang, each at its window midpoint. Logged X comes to -0.06 mag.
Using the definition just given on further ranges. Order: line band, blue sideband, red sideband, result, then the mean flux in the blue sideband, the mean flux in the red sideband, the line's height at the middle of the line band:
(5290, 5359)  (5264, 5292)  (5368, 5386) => -0.07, 6.19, 6.55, 6.36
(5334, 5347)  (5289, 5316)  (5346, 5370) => 0.08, 6.85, 7.24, 7.12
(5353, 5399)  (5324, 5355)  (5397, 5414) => -0.04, 6.5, 6.64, 6.58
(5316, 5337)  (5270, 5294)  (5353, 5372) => 0.10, 6.49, 7.24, 6.9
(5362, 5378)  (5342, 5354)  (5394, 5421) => 0.05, 6.93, 6.69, 6.84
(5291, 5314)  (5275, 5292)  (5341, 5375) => -0.01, 6.62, 7.02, 6.72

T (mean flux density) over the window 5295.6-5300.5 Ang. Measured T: 6.52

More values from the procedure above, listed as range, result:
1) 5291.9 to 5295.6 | 6.81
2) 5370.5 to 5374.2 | 6.17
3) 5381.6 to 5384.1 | 6.94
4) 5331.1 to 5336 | 6.34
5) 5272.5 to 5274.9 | 6.27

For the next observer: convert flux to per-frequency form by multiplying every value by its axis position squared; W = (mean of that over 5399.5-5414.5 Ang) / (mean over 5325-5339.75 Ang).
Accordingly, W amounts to 1.12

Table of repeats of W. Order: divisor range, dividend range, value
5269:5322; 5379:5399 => 1.03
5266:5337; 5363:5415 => 1.05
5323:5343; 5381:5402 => 1.09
